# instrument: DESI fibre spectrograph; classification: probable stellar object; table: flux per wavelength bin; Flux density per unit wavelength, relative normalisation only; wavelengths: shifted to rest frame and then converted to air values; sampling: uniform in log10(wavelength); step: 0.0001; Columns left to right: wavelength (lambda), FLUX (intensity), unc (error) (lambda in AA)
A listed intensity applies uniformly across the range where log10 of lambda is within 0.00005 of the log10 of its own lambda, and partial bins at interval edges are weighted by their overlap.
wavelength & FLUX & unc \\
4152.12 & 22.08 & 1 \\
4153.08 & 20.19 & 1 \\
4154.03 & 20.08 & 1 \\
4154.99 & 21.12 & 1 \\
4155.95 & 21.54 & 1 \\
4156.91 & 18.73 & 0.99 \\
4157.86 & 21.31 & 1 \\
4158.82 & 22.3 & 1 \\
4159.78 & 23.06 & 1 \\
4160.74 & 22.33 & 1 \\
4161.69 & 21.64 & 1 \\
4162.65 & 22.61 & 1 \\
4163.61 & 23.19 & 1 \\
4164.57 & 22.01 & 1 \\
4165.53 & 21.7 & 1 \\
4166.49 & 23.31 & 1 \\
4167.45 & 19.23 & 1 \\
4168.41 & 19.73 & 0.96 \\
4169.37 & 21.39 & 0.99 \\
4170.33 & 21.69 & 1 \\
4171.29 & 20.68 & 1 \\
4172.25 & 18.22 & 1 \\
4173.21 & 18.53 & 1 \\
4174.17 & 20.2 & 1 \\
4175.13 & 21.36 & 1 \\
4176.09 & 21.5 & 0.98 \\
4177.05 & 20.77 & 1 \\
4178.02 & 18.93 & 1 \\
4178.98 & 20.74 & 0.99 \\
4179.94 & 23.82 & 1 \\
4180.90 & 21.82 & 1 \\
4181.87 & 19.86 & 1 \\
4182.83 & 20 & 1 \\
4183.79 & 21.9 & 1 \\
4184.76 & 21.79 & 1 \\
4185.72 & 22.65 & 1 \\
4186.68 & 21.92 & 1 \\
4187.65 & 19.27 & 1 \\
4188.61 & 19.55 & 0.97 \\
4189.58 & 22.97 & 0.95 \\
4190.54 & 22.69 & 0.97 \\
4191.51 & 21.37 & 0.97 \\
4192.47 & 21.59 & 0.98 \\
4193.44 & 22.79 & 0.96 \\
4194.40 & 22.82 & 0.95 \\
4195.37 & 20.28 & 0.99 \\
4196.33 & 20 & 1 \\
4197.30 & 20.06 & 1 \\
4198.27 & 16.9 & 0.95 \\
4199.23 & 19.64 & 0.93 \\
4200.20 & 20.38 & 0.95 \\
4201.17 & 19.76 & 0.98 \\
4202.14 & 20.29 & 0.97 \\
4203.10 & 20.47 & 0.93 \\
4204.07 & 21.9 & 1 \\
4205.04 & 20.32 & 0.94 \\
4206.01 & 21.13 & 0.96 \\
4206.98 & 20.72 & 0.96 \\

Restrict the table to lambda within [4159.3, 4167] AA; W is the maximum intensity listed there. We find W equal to 23.31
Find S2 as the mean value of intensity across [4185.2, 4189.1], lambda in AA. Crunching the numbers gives 20.9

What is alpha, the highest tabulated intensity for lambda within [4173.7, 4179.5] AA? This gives 21.5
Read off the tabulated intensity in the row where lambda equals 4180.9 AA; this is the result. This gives 21.82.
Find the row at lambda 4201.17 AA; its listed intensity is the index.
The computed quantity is 19.76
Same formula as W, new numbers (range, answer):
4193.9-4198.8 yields 22.82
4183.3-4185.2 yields 21.9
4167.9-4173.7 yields 21.69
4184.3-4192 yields 22.97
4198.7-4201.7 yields 20.38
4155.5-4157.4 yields 21.54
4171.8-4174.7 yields 20.2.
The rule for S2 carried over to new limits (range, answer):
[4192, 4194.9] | 22.4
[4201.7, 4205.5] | 20.8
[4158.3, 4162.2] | 22.3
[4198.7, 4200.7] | 19.9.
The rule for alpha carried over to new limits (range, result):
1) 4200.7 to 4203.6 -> 20.47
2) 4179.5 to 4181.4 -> 23.82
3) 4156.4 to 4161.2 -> 23.06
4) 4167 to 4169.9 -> 21.39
